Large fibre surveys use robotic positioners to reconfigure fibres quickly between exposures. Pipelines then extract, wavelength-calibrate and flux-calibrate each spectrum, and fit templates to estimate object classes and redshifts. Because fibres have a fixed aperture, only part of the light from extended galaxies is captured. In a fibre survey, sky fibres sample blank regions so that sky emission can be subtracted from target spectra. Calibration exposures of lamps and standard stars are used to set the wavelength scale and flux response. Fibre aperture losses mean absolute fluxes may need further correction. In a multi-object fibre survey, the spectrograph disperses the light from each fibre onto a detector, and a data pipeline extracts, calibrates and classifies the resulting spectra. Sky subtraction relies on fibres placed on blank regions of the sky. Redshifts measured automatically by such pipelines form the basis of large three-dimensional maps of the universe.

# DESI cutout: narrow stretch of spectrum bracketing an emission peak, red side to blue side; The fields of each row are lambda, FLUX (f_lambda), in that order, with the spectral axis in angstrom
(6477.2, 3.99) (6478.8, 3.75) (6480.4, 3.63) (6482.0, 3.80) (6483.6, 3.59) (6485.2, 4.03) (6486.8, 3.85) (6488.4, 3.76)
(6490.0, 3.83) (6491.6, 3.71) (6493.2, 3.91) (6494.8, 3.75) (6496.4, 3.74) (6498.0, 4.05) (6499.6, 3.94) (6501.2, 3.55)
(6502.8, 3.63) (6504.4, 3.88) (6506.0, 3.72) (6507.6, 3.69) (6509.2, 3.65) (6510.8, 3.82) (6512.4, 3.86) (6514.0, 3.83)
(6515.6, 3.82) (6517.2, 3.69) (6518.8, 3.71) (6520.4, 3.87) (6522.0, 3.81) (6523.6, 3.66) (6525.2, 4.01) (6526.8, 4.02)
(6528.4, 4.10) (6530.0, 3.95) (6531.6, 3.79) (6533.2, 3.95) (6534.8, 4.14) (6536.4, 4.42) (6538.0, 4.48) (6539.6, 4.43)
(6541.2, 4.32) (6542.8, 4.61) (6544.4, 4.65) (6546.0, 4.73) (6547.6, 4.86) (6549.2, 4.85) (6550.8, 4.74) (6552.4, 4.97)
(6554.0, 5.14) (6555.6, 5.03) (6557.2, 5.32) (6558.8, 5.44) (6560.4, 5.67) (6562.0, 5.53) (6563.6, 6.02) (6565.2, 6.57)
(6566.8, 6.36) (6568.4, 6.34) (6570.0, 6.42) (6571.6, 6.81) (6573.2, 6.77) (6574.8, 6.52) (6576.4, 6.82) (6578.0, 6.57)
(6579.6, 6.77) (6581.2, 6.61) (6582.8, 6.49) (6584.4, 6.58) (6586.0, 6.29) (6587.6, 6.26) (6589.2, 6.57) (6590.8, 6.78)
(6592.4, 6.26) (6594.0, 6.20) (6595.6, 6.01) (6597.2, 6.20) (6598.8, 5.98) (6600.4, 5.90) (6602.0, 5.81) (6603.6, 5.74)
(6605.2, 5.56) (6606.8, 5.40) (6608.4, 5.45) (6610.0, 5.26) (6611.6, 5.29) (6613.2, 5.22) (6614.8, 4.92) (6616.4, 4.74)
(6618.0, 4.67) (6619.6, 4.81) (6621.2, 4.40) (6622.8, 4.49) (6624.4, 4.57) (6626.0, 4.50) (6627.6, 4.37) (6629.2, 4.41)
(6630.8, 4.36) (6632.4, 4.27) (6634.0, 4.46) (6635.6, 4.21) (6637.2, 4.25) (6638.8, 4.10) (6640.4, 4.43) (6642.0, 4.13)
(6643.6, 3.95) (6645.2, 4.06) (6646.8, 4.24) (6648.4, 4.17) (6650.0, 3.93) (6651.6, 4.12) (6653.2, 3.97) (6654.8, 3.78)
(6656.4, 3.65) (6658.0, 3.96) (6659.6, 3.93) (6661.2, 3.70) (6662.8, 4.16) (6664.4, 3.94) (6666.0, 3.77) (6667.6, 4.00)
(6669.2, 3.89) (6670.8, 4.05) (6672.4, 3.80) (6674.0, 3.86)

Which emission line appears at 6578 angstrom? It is Mg II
